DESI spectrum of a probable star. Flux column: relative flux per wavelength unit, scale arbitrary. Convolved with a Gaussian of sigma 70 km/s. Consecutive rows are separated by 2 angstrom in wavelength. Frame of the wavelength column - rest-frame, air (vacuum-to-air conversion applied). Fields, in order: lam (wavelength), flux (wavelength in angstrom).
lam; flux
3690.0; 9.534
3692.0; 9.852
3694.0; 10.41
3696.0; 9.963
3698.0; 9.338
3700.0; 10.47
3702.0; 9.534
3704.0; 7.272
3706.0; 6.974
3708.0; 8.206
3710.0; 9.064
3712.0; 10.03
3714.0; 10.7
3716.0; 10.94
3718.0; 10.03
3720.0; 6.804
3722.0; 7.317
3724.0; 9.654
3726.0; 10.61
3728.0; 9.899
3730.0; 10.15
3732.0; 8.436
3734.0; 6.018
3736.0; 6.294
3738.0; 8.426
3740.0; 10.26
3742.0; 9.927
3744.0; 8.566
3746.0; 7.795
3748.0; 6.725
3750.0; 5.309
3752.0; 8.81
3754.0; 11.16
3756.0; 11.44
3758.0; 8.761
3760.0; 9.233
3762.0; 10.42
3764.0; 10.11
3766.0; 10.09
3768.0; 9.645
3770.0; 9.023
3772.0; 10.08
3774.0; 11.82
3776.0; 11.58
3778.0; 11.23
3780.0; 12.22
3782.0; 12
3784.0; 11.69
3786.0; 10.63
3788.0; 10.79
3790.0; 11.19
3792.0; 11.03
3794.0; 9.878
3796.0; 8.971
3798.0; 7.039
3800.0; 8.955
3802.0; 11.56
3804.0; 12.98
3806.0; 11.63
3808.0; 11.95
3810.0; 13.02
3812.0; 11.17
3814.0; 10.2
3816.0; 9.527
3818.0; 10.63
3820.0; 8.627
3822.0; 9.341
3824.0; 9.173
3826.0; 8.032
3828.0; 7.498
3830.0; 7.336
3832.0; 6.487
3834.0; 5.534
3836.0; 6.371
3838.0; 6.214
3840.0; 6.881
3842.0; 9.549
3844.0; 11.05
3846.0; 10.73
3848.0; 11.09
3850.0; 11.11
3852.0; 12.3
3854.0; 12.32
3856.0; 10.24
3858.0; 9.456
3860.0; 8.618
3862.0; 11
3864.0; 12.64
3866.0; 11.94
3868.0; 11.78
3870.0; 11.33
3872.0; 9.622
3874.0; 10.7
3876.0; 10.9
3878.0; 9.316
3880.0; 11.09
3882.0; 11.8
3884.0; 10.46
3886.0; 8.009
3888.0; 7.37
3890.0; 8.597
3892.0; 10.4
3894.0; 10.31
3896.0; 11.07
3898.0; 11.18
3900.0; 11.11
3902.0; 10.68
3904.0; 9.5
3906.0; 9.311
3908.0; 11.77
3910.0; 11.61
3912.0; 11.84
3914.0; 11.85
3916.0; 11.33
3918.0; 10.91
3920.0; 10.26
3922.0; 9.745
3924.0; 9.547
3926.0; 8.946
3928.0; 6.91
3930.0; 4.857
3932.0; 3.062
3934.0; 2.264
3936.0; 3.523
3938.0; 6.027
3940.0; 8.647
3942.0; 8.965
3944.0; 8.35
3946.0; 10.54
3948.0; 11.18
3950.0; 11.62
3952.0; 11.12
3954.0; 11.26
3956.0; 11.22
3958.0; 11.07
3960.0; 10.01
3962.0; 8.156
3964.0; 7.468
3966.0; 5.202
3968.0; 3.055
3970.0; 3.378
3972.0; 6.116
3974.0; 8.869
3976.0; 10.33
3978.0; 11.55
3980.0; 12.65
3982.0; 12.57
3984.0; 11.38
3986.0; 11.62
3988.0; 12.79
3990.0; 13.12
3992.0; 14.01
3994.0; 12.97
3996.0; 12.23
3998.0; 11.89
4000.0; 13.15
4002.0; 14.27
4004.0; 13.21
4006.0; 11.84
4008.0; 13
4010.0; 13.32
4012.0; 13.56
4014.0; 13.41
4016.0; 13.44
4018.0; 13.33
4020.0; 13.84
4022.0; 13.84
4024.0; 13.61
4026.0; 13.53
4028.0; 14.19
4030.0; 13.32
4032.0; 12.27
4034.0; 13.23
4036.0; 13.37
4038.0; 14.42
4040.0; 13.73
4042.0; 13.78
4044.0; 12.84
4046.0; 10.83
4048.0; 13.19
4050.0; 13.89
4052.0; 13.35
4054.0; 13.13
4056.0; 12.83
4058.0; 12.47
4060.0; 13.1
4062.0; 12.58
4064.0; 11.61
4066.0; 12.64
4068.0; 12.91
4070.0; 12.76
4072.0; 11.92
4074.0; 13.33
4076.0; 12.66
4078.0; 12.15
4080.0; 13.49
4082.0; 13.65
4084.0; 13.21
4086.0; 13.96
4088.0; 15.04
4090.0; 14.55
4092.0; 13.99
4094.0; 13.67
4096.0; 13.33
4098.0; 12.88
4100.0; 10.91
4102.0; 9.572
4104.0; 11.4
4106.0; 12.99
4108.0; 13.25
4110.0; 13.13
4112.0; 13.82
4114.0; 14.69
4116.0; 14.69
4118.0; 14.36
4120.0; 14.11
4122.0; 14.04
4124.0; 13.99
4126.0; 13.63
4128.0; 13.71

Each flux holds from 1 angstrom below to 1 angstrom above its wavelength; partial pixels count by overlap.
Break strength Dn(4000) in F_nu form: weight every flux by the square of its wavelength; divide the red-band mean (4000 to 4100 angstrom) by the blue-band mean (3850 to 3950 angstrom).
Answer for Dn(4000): 1.5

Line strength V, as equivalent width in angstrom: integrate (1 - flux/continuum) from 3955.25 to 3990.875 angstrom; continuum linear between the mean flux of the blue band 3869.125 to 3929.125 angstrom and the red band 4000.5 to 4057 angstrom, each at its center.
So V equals 7.6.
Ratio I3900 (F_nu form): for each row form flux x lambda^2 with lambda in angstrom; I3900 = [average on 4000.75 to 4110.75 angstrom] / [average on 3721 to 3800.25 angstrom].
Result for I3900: 1.59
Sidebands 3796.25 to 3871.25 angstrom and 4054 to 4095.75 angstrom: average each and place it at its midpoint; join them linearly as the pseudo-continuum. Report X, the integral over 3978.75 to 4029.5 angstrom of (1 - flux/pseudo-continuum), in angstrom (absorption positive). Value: -3.7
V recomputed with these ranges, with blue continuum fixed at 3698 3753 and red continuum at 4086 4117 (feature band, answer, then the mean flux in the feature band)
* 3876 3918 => 1.2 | 10.5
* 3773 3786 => -3.2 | 11.7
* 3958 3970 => 4.9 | 6.85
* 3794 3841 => 3.2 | 9.11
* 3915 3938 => 7.8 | 7.34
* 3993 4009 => -1.1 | 12.8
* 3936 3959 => 3.4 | 9.72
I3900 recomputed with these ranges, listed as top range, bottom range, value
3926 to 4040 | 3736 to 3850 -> 1.23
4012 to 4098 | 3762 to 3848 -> 1.53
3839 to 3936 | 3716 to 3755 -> 1.25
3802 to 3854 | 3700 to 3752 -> 1.18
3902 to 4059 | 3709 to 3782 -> 1.31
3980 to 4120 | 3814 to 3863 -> 1.59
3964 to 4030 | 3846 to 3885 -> 1.15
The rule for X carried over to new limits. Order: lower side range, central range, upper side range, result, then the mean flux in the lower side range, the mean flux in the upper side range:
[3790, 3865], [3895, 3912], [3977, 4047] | 0.4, 9.75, 13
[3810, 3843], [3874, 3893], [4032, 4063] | -0.4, 8.43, 13.1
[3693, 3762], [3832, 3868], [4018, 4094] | 2.7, 8.98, 13.2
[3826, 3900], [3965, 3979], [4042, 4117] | 5.5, 9.78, 13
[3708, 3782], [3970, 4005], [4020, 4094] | 2.0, 9.42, 13.2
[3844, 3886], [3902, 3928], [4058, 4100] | 2.2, 10.9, 13.1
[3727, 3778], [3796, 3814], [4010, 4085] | -1.7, 9.24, 13.1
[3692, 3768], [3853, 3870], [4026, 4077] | -0.5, 9.08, 13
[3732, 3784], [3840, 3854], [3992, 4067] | -0.1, 9.5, 13.1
